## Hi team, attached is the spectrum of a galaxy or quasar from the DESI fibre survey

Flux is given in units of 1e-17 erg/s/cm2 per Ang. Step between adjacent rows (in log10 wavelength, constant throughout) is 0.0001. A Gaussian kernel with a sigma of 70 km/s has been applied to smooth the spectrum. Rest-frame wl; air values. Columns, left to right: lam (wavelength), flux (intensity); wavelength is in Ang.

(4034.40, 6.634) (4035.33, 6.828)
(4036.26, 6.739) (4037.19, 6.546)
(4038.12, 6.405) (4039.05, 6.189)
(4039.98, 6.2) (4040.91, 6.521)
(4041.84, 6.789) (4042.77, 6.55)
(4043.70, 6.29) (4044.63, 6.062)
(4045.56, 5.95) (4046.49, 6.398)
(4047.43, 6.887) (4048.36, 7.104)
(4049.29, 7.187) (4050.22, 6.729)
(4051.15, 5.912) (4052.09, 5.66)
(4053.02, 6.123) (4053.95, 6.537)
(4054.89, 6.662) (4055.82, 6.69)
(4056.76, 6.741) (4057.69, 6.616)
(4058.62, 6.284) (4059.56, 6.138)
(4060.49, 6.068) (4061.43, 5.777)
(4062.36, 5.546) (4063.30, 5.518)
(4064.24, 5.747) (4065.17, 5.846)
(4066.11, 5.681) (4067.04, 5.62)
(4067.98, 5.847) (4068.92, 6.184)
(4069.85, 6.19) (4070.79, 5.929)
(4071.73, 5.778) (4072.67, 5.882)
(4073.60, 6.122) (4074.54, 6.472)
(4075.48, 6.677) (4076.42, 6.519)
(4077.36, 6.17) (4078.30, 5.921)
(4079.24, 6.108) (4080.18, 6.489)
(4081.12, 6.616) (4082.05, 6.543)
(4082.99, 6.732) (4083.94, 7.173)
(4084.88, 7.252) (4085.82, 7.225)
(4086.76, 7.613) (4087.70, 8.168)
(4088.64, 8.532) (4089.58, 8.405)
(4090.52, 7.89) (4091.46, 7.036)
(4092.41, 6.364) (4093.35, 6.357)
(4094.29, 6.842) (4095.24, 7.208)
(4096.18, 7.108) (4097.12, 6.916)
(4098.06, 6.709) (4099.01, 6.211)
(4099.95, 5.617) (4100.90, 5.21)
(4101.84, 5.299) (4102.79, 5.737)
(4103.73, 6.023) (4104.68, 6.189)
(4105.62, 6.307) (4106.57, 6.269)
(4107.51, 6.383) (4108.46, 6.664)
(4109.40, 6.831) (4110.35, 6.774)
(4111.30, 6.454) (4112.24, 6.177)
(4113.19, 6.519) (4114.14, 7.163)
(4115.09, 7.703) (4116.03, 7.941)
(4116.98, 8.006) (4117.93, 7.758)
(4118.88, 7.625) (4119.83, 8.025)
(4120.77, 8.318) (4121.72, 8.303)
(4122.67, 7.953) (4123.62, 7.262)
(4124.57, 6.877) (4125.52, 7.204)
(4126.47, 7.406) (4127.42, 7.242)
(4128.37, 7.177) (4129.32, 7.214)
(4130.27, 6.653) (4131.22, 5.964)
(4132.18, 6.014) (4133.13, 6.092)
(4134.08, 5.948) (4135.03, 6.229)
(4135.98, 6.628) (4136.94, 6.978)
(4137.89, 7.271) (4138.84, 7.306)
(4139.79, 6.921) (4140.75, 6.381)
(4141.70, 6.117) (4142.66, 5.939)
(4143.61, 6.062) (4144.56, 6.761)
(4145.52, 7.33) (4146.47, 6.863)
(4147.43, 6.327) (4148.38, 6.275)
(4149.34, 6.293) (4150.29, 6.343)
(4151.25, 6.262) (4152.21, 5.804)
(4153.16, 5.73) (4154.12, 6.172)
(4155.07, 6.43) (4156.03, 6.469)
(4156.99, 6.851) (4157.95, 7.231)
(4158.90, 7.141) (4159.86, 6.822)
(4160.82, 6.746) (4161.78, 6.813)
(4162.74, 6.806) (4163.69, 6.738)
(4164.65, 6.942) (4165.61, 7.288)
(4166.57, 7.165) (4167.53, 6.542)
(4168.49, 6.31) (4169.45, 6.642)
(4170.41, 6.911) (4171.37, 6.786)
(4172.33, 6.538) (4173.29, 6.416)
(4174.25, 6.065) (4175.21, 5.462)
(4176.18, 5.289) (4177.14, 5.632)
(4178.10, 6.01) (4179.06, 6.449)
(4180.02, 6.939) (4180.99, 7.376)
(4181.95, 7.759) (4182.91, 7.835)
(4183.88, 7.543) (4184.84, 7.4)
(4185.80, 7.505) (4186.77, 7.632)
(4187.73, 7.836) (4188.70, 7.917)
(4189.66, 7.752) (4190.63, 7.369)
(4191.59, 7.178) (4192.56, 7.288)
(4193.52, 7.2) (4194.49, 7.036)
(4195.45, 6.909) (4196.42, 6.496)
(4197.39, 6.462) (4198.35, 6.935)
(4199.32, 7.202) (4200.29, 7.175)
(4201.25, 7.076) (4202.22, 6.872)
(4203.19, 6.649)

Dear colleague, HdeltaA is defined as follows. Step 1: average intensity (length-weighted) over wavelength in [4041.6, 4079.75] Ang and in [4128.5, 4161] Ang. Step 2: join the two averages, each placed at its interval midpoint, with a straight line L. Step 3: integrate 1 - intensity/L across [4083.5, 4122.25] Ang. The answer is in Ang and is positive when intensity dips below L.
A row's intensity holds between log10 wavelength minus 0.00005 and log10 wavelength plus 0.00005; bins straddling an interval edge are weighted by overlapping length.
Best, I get -3.8 Ang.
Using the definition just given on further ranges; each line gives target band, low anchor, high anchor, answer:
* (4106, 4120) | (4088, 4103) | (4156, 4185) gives -0.7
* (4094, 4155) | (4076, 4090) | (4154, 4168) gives 1.9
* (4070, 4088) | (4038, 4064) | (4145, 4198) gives -0.4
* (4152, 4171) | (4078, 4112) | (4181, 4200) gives 1.2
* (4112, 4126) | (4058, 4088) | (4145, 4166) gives -2.3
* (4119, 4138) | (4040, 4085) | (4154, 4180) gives -1.7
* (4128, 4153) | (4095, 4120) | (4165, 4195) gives 1.1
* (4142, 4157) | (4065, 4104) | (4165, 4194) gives 1.0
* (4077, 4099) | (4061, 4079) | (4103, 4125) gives -2.0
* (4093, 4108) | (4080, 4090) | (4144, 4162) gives 1.9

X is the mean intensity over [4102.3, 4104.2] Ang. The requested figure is 5.87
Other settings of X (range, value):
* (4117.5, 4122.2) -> 8.01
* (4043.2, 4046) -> 6.12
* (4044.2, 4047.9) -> 6.32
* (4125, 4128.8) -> 7.25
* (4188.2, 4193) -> 7.49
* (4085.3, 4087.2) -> 7.42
